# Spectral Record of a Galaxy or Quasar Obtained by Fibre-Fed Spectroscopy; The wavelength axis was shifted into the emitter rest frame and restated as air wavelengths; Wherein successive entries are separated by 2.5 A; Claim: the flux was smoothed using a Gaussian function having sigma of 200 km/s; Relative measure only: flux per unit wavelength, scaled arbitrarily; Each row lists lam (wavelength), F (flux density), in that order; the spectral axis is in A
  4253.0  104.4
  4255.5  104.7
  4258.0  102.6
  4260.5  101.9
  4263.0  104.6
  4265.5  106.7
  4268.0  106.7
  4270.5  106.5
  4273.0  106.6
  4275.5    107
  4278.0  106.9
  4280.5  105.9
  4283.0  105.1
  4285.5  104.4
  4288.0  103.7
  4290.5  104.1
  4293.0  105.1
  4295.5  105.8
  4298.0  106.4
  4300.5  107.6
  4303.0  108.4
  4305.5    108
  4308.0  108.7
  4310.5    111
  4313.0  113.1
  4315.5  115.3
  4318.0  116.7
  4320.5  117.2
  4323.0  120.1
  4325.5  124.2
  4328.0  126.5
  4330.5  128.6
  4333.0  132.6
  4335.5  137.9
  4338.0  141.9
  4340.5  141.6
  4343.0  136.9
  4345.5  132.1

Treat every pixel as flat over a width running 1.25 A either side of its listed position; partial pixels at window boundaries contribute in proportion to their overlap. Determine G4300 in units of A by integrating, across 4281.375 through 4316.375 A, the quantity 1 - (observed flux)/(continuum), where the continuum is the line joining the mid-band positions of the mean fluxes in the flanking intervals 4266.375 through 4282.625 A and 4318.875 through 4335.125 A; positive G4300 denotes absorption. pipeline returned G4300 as 2.35 A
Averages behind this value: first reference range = 107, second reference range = 125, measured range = 108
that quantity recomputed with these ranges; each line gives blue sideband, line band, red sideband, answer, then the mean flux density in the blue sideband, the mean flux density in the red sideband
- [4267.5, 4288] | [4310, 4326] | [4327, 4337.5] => 1.1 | 106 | 132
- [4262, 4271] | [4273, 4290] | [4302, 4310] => 0.2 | 106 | 109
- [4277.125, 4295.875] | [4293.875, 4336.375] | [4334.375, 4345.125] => 2.3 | 105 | 139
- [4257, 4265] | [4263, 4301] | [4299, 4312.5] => 0.1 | 103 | 109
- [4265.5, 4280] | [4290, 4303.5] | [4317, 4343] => 1.2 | 107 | 129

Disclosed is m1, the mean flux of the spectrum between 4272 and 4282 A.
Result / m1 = 107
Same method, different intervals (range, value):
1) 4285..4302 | 105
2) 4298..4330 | 115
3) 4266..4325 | 109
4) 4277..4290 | 105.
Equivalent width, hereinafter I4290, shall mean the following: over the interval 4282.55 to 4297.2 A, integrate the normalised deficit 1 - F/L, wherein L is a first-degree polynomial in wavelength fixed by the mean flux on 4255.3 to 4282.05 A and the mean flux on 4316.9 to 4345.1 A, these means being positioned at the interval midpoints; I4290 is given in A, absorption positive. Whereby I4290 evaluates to 1.15 A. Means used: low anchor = 105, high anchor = 130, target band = 105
